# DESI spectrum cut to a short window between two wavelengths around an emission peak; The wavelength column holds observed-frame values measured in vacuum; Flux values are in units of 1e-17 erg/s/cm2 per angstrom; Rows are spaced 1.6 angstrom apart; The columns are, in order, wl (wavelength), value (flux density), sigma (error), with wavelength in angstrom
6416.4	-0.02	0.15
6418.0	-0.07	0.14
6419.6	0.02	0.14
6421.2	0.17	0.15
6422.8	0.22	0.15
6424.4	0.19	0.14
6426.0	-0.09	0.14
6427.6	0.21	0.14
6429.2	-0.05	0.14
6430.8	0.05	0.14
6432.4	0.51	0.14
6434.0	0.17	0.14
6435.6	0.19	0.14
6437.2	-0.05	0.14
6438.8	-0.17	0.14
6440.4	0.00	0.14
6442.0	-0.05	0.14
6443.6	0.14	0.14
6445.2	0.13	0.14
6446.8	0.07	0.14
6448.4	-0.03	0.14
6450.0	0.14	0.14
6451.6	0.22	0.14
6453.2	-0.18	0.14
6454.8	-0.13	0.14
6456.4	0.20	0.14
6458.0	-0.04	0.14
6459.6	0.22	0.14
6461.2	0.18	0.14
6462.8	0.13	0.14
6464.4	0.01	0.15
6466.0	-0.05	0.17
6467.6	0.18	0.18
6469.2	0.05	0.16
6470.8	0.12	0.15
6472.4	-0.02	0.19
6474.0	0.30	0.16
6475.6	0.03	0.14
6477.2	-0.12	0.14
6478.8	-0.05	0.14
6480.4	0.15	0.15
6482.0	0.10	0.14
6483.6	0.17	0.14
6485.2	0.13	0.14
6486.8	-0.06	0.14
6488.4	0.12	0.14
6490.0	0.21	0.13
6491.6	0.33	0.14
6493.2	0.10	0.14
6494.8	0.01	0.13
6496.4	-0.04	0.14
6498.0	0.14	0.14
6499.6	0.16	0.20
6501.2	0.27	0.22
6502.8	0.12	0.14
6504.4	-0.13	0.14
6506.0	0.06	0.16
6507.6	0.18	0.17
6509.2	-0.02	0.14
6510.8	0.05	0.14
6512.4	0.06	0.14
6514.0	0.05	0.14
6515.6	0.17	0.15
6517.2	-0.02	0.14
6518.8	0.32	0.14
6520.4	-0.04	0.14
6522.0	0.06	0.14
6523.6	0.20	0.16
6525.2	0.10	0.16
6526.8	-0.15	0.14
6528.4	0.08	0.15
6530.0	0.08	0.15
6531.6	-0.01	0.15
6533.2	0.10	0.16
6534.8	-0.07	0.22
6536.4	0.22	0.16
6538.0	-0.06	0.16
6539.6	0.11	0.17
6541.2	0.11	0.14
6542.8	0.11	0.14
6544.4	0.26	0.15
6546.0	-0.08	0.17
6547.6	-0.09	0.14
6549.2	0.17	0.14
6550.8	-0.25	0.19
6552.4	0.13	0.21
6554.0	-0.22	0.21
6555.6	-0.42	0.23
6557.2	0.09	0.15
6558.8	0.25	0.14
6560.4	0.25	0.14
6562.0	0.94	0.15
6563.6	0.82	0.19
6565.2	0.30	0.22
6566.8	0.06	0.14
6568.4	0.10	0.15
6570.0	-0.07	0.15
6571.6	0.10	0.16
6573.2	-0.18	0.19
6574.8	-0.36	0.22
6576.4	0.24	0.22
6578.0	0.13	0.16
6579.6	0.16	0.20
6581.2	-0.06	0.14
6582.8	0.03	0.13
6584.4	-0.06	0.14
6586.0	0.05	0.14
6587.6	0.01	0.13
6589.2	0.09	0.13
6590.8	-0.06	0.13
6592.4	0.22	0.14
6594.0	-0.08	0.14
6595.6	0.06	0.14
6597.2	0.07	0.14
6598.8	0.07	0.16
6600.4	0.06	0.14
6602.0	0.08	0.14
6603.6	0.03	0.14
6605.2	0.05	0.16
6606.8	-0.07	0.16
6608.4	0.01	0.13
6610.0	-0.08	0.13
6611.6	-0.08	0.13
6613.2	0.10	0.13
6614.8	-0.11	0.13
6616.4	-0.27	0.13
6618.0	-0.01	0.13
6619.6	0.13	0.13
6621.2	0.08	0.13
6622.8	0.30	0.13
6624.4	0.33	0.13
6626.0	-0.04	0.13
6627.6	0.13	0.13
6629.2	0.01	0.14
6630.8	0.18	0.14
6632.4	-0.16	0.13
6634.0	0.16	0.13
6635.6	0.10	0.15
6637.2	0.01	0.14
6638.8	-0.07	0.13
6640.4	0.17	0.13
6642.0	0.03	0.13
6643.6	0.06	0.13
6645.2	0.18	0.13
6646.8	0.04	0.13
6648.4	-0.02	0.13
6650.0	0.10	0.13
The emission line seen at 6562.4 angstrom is Hbeta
